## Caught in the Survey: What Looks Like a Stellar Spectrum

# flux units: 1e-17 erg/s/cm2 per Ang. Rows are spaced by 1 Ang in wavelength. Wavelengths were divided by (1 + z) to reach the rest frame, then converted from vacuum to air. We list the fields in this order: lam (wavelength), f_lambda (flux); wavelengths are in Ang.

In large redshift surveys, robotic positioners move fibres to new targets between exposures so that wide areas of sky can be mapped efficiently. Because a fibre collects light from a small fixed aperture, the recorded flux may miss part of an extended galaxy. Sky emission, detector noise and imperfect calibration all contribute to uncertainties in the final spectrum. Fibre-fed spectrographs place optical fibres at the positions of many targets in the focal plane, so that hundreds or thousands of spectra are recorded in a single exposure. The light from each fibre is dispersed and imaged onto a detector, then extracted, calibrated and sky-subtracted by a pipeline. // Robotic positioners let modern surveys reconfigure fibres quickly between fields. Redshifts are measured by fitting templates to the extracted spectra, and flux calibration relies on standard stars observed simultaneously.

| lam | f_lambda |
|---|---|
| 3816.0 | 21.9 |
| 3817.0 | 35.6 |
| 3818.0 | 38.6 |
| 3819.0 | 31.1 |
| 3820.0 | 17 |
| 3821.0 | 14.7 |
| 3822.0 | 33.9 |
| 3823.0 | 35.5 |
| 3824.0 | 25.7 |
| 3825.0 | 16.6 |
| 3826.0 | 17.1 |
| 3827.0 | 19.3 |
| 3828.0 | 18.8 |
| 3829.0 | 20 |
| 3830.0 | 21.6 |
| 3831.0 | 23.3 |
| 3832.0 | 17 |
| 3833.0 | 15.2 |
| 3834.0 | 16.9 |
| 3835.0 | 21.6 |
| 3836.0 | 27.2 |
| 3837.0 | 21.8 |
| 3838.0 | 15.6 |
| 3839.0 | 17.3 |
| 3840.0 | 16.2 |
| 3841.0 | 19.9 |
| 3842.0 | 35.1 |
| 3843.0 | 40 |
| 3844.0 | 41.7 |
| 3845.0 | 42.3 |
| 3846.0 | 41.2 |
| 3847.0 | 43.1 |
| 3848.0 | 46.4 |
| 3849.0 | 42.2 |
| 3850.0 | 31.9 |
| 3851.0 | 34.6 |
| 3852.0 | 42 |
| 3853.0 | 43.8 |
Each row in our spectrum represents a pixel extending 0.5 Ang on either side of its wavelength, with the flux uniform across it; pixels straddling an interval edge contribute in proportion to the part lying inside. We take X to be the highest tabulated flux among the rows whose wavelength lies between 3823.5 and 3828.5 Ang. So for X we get 25.7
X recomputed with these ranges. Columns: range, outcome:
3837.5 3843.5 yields 40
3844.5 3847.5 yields 43.1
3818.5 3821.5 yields 31.1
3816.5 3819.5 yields 38.6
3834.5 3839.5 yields 27.2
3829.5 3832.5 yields 23.3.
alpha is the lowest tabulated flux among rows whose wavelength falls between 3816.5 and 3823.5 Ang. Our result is 14.7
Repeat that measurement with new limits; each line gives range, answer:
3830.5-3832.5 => 17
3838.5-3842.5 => 16.2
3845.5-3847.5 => 41.2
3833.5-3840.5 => 15.6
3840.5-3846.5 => 19.9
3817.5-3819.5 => 31.1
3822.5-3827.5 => 16.6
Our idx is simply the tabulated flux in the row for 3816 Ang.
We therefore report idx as 21.9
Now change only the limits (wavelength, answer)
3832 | 17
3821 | 14.7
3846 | 41.2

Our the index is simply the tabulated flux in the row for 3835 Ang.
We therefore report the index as 21.6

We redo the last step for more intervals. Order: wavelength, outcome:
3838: 15.6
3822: 33.9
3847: 43.1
